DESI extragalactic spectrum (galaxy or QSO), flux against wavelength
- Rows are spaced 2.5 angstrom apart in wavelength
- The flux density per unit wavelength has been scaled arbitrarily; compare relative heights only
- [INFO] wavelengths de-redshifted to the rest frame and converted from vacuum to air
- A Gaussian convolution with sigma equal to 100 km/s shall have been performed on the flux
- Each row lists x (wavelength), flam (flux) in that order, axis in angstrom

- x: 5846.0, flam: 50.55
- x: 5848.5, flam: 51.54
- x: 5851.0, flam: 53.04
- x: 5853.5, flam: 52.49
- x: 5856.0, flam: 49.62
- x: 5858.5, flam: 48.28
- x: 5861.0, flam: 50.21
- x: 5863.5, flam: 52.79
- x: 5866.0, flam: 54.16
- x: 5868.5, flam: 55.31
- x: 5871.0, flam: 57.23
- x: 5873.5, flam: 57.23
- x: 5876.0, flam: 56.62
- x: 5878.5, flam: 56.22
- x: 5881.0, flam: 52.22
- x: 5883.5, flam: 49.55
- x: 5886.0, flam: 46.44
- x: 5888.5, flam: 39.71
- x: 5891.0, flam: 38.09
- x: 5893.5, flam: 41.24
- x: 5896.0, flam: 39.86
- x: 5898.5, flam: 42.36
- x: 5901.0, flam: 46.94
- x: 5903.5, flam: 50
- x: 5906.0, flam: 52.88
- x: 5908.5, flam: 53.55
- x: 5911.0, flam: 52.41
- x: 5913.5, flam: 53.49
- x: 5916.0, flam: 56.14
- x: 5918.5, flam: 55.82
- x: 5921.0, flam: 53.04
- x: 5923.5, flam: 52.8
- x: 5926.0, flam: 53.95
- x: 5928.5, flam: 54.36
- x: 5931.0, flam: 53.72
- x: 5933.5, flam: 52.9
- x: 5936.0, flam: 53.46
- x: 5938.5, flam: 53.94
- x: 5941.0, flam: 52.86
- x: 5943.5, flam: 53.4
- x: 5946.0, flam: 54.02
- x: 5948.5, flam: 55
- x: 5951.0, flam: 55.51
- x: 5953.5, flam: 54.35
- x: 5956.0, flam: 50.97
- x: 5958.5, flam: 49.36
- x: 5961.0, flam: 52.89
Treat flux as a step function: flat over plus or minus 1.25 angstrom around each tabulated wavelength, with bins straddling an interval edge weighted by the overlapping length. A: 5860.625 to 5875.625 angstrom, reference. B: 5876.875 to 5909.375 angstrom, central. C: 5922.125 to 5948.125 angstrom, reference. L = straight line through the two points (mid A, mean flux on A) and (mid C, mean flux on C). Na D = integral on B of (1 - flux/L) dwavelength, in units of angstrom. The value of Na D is 4.5 angstrom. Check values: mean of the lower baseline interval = 54.9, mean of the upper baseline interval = 53.6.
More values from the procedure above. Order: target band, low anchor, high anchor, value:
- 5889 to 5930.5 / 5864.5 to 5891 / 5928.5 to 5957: 2.42 angstrom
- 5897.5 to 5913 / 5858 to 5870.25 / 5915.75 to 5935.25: 1.02 angstrom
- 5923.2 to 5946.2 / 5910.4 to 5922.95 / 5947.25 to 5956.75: 0.26 angstrom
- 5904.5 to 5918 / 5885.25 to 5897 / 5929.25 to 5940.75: -2.05 angstrom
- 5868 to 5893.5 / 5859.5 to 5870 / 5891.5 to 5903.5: -0.98 angstrom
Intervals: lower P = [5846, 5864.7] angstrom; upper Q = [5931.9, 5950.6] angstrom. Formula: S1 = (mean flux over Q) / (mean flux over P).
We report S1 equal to 1.05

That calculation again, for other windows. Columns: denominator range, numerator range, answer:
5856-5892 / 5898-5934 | 1.03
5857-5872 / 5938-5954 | 1.02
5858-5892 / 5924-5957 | 1.05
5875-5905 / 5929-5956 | 1.16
